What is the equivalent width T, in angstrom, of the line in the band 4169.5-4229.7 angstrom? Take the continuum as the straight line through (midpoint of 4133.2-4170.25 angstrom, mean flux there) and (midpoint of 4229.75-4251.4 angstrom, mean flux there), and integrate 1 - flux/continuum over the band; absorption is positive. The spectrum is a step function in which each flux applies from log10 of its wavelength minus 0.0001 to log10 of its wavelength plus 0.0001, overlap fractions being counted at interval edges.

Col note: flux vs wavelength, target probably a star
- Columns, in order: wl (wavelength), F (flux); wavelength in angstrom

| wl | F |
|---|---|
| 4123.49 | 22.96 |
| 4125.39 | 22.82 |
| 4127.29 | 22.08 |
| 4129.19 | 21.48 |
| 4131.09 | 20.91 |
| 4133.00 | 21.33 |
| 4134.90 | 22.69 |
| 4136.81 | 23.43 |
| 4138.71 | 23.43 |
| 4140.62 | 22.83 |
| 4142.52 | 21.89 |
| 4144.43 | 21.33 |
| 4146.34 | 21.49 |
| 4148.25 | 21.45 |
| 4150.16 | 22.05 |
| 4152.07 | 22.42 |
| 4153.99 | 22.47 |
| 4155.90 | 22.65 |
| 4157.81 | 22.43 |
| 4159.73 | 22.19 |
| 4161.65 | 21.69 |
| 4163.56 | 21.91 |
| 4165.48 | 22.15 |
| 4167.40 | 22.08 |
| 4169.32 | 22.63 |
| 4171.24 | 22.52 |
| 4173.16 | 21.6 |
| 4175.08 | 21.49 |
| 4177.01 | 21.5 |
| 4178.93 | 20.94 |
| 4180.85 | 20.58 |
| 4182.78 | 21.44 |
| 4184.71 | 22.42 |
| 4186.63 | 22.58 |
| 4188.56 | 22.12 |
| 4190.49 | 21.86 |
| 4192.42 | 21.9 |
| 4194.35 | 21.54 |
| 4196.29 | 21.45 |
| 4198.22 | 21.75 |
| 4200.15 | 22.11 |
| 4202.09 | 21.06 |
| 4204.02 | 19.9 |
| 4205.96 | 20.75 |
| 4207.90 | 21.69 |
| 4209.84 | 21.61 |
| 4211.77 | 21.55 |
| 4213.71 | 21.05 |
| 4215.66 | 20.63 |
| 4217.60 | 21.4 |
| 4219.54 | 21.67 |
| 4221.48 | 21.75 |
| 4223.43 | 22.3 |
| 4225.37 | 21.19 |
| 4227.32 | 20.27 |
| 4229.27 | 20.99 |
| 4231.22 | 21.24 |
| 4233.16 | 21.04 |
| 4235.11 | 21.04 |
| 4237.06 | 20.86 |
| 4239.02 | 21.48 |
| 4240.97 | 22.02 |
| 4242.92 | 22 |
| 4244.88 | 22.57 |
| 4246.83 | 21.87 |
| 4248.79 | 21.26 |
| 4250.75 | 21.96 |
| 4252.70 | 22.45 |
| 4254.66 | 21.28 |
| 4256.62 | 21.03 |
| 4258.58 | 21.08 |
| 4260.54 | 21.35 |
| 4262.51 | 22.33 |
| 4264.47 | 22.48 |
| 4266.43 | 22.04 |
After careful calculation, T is 1.1 angstrom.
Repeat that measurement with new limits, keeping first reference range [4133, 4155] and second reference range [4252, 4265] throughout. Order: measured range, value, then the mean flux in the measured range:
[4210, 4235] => 0.7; 21.3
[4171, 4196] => 0.4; 21.7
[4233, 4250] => 0.1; 21.6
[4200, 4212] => 0.4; 21.2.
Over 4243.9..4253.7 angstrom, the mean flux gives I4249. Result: 22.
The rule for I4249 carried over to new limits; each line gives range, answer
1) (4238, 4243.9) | 21.8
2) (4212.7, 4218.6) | 21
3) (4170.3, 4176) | 21.9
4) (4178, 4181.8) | 20.8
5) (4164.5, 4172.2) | 22.3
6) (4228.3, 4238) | 21.1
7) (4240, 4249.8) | 21.9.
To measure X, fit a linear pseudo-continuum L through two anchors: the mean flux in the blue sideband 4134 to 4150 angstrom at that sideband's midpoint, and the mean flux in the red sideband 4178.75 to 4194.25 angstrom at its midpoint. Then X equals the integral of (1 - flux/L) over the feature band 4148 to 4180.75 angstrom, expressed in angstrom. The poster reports 0.08 angstrom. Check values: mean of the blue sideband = 22.3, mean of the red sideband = 21.8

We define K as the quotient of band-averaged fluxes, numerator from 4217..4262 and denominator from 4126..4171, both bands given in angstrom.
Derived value 0.97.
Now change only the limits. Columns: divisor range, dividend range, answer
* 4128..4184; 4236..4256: 0.99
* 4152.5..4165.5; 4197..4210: 0.96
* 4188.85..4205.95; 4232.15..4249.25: 1.01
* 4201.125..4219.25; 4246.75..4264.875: 1.03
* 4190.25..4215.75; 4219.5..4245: 1.00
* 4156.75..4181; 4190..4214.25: 0.98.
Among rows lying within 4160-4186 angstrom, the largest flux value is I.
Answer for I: 22.63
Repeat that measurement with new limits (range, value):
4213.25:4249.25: 22.57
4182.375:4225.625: 22.58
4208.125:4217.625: 21.61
